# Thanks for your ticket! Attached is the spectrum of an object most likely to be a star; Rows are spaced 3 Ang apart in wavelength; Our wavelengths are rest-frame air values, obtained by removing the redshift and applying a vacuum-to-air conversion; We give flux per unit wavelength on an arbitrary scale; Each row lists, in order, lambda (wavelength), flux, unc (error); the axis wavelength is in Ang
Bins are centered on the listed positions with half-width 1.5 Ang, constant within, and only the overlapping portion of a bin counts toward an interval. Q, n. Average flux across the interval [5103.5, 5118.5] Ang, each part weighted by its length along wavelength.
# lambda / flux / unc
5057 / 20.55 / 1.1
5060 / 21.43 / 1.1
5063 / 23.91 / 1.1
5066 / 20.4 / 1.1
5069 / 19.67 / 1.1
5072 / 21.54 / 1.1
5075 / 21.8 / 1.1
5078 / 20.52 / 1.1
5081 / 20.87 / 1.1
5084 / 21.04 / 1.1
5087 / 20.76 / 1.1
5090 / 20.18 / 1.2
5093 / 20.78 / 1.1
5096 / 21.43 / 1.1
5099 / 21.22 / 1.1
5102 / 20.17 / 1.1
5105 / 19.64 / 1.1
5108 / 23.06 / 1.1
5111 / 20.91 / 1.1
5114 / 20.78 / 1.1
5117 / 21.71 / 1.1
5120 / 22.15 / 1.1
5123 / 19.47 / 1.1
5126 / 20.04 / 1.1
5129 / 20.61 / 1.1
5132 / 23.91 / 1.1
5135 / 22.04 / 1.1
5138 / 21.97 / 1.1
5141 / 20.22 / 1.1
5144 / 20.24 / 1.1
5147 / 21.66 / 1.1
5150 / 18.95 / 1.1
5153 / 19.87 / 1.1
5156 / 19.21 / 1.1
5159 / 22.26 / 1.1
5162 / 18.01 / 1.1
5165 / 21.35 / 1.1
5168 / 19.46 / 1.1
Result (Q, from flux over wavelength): 21.2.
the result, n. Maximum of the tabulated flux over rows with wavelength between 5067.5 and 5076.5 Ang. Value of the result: 21.8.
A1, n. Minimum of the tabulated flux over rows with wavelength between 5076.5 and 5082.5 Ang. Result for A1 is 20.52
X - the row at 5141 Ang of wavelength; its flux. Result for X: 20.22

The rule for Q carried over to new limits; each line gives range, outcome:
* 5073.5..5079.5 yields 21.2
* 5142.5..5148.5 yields 20.9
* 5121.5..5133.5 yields 21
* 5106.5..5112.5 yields 22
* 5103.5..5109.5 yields 21.3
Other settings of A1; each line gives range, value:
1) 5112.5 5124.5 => 19.47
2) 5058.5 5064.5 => 21.43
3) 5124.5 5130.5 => 20.04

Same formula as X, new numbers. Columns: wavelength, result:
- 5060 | 21.43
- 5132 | 23.91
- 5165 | 21.35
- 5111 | 20.91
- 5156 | 19.21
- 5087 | 20.76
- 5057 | 20.55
